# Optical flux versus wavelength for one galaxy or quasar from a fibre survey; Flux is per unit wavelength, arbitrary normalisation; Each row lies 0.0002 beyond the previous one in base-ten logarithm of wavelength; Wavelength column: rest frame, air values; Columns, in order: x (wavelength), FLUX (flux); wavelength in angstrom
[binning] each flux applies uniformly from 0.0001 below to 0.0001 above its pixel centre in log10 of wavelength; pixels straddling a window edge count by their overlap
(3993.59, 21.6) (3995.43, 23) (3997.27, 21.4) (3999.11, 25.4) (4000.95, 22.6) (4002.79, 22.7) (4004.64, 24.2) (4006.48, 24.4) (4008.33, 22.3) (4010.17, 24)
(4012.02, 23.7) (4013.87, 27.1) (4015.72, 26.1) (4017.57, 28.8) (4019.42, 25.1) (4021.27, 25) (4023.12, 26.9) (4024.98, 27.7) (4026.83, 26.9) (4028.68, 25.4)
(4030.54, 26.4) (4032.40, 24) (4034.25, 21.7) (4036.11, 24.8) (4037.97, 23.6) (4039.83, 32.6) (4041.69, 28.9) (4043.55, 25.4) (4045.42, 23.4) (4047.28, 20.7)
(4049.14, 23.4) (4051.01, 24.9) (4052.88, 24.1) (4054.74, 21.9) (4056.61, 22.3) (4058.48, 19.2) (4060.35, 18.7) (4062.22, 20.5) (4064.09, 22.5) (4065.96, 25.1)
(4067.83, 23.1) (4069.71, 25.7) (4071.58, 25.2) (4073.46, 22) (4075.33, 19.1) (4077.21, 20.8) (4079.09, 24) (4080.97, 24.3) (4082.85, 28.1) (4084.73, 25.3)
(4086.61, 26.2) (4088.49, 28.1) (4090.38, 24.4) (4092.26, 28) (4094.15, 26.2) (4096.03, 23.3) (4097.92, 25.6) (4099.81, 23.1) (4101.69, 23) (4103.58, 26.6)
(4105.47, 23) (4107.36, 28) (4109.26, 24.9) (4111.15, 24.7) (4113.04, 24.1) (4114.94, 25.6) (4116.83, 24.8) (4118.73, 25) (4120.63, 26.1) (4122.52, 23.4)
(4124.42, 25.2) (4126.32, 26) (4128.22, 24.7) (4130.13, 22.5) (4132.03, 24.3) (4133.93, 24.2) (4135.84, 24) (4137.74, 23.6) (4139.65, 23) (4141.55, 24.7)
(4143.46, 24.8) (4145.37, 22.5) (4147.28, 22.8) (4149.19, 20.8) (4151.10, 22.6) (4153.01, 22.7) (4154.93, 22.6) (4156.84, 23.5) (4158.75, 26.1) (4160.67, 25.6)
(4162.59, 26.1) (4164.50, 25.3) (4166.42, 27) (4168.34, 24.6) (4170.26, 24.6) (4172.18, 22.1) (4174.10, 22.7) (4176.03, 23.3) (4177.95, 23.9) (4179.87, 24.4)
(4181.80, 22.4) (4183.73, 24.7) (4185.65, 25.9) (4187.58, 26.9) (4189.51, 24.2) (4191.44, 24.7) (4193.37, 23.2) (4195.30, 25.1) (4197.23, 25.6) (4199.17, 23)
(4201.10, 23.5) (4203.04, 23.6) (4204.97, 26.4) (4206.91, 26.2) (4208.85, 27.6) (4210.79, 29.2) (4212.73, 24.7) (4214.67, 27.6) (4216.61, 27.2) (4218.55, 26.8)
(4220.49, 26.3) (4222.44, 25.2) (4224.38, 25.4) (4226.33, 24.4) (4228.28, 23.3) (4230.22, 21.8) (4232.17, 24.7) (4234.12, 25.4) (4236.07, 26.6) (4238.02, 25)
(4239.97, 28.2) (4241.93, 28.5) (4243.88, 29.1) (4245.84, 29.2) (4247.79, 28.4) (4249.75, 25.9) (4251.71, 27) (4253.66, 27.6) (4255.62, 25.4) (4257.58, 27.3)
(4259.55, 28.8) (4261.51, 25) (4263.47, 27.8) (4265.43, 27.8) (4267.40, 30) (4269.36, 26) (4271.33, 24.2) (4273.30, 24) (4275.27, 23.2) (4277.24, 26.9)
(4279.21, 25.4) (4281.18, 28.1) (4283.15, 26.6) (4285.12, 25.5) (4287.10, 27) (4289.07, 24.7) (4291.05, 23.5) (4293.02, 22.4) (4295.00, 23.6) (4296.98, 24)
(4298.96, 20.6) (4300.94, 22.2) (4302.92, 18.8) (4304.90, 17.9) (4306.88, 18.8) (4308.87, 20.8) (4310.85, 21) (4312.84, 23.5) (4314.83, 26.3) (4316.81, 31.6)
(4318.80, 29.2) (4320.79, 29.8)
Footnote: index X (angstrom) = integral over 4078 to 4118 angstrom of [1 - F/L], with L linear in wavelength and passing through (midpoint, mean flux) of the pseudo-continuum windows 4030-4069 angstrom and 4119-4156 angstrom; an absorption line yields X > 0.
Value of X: -2.7 angstrom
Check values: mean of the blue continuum 23.7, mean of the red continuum 23.7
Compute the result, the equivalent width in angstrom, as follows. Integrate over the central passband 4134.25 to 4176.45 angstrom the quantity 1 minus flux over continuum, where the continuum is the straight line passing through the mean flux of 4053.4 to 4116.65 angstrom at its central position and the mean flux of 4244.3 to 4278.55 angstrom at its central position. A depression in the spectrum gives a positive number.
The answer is 2.1 angstrom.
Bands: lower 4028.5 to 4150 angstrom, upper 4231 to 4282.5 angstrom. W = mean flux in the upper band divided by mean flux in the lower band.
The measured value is 1.10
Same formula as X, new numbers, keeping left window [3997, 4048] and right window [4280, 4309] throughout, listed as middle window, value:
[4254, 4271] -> -2.83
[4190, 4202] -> -0.20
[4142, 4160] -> 0.67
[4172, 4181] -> 0.22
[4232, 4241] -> -1.01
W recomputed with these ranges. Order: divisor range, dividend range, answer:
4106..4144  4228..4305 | 1.04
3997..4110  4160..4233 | 1.02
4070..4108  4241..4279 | 1.09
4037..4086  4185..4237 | 1.07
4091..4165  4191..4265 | 1.07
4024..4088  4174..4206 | 1.01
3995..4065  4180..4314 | 1.04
